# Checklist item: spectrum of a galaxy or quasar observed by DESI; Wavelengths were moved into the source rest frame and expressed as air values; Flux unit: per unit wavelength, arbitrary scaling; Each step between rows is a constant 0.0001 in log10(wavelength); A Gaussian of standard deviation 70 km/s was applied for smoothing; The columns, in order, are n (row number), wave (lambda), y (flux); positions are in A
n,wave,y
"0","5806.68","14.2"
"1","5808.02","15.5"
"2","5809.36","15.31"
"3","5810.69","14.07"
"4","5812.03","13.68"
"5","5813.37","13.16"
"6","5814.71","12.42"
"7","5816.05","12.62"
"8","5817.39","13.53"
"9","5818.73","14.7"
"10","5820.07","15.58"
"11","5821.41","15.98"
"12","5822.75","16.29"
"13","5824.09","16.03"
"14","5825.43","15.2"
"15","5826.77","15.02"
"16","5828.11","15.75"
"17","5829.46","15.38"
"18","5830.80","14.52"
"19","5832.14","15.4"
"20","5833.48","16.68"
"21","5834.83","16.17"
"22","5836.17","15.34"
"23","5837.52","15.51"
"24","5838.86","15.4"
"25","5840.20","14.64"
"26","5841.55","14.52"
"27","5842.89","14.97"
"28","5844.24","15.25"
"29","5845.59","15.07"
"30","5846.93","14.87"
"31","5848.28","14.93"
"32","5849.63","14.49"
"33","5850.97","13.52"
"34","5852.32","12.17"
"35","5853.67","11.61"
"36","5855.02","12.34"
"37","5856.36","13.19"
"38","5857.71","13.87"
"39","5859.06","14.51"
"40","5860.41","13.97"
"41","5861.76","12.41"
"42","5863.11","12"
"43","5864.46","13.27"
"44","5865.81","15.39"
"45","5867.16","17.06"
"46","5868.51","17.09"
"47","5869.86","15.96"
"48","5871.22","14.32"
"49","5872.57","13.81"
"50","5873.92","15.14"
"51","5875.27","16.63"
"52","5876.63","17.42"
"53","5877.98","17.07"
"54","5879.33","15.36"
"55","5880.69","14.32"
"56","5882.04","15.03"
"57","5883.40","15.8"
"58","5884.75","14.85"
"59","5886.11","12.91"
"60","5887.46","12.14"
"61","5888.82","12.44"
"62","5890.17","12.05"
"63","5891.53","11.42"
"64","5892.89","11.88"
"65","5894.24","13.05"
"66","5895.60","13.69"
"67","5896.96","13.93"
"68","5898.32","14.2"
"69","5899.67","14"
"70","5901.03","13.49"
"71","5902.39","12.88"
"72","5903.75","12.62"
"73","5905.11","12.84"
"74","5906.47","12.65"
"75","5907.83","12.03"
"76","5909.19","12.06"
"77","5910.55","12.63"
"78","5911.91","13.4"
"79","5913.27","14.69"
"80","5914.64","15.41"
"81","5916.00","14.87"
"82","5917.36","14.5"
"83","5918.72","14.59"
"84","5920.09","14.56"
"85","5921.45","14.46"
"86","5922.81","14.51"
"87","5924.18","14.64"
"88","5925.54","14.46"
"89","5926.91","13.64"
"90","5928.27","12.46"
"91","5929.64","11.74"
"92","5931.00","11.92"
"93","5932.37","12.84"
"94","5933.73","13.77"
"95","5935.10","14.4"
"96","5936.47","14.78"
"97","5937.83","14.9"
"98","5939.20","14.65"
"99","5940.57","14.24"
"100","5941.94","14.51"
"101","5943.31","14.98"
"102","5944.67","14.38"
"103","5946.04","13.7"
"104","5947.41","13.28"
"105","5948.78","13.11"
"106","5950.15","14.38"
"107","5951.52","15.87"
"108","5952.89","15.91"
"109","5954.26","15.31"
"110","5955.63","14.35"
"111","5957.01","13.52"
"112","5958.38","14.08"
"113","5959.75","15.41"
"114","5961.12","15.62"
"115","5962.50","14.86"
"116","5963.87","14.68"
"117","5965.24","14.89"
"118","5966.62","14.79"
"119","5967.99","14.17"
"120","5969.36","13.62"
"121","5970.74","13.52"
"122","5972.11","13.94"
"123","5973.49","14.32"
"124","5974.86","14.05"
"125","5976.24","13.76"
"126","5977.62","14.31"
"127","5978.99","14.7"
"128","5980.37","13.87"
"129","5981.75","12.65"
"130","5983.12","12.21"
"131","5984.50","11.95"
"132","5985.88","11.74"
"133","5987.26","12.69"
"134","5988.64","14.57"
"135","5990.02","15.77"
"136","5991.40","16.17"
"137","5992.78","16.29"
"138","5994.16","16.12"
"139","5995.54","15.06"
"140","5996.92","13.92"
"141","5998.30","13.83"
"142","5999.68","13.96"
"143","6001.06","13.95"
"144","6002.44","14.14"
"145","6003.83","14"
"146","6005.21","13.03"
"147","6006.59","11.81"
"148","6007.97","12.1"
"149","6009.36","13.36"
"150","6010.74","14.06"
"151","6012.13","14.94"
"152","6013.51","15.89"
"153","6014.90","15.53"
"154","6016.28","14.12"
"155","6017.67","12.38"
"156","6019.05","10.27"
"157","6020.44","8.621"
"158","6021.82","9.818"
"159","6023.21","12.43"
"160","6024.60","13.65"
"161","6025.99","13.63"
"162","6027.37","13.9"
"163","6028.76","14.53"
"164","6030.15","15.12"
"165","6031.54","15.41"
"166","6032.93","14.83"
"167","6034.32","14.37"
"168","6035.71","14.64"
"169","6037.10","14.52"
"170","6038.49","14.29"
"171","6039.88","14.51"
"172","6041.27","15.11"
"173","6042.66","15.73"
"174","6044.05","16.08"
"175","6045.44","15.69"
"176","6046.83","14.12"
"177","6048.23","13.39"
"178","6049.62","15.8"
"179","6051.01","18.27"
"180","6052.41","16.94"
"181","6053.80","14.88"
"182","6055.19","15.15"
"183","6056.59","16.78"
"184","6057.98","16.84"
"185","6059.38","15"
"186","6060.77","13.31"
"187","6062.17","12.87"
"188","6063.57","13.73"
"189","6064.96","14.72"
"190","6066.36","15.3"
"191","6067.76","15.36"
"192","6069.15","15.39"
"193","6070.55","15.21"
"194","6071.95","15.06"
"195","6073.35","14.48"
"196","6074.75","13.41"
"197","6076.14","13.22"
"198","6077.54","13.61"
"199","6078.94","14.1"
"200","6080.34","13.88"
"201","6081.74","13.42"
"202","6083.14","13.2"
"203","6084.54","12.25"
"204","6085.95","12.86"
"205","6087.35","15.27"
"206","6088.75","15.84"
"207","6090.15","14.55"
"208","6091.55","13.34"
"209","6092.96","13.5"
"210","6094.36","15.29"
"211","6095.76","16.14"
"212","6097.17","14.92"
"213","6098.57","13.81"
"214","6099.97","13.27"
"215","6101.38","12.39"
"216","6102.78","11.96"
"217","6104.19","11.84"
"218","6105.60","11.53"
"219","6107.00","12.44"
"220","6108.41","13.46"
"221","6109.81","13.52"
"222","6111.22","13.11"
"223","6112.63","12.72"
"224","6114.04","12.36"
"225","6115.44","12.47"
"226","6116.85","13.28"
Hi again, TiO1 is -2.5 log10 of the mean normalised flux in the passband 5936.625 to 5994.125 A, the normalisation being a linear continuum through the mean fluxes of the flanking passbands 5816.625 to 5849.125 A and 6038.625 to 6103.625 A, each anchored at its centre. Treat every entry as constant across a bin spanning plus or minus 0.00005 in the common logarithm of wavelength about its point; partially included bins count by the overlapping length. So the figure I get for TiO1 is 0.04 mag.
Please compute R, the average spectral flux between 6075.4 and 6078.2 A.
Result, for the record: 13.5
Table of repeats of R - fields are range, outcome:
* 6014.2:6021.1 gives 12.2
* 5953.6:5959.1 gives 14.3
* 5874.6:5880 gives 16.6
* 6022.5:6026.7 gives 13.2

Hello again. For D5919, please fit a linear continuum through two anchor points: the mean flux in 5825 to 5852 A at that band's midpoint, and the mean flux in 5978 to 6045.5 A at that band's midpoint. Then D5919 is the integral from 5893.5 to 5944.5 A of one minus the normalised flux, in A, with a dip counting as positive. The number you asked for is 2.7 A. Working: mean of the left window 15.1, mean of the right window 13.9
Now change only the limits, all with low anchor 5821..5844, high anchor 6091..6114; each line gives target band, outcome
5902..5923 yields 1.6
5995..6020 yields 0.8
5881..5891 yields 1.0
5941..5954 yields 0.0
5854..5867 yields 1.4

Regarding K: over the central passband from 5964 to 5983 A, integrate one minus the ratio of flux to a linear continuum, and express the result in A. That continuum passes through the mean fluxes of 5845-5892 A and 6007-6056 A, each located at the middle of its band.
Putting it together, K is 0.3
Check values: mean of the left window 14.3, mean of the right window 14.2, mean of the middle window 14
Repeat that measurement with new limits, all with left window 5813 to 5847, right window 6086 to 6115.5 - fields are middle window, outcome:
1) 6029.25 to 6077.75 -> -4.13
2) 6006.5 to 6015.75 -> -0.05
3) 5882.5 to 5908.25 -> 2.69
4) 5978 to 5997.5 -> 0.03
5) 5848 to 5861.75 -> 1.40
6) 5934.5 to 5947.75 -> 0.00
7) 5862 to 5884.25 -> -0.77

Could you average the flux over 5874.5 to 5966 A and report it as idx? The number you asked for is 14.1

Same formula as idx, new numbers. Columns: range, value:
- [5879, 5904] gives 13.5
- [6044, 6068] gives 15.2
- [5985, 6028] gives 13.6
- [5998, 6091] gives 14.2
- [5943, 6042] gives 14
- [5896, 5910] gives 13.1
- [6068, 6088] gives 14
